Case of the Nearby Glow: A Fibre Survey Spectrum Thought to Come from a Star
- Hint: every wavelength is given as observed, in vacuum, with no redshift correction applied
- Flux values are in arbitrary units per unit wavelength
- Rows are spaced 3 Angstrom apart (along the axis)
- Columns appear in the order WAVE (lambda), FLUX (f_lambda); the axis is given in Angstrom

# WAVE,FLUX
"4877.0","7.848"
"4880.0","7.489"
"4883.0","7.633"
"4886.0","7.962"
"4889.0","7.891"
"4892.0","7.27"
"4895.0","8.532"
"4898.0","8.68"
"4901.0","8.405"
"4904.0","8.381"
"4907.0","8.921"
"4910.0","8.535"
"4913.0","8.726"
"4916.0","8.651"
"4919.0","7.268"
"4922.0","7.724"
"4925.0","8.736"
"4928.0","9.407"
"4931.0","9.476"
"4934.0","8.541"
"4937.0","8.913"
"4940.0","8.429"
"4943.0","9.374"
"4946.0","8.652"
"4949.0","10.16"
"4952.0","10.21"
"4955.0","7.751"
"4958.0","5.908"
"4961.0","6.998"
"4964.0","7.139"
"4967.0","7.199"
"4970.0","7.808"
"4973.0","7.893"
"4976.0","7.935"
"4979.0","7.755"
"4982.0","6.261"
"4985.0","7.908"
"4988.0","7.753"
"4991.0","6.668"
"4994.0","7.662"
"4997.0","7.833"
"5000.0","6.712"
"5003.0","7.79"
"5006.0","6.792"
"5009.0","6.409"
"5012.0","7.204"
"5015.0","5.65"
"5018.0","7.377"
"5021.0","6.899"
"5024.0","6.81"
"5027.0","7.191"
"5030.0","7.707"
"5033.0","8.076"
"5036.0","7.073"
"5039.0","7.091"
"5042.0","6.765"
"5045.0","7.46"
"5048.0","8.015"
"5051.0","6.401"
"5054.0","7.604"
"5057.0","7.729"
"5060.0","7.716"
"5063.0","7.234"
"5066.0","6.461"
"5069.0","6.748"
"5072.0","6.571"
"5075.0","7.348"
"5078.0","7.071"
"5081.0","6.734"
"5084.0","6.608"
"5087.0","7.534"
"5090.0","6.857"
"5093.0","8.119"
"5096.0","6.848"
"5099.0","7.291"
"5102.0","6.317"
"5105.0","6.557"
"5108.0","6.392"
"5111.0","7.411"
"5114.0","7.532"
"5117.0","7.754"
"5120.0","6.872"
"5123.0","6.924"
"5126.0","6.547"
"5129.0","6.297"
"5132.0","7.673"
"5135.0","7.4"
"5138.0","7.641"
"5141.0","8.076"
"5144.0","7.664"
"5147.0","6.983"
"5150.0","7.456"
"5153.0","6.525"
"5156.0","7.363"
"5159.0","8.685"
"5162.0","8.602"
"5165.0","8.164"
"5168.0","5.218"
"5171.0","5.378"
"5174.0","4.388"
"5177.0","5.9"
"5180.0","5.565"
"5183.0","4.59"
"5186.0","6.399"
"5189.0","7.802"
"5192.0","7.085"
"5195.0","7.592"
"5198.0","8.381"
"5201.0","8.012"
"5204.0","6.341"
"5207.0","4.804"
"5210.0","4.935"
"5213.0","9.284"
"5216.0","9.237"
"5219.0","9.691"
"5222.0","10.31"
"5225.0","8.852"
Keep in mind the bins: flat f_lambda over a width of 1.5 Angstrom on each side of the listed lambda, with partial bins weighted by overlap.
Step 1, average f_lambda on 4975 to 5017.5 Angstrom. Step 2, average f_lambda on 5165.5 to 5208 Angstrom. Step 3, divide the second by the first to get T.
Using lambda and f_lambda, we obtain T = 0.9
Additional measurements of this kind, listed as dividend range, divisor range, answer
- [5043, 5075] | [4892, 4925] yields 0.86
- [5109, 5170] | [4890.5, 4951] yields 0.85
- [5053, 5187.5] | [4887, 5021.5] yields 0.88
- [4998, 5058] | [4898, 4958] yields 0.82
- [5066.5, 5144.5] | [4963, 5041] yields 0.98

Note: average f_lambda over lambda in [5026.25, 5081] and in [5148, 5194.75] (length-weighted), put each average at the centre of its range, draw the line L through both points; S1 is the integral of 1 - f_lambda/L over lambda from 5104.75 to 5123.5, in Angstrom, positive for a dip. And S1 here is -0.5 Angstrom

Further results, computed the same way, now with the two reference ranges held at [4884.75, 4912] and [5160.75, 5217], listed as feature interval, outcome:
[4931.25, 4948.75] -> -1.9 Angstrom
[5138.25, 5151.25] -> -1.2 Angstrom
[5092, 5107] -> 0.5 Angstrom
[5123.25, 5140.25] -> -0.3 Angstrom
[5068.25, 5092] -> 1.1 Angstrom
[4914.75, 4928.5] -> -0.2 Angstrom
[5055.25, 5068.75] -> 0.3 Angstrom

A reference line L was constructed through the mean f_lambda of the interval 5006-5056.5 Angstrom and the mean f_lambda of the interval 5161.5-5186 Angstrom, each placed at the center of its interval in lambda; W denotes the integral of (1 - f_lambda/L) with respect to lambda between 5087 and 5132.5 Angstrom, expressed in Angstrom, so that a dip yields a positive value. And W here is -4.16 Angstrom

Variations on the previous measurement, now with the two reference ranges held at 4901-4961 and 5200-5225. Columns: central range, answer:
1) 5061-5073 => 2.1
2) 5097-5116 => 2.8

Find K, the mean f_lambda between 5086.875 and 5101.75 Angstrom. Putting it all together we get 7.23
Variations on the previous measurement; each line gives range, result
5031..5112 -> 7.11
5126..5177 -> 7.04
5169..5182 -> 5.28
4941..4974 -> 8.11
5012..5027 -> 6.79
